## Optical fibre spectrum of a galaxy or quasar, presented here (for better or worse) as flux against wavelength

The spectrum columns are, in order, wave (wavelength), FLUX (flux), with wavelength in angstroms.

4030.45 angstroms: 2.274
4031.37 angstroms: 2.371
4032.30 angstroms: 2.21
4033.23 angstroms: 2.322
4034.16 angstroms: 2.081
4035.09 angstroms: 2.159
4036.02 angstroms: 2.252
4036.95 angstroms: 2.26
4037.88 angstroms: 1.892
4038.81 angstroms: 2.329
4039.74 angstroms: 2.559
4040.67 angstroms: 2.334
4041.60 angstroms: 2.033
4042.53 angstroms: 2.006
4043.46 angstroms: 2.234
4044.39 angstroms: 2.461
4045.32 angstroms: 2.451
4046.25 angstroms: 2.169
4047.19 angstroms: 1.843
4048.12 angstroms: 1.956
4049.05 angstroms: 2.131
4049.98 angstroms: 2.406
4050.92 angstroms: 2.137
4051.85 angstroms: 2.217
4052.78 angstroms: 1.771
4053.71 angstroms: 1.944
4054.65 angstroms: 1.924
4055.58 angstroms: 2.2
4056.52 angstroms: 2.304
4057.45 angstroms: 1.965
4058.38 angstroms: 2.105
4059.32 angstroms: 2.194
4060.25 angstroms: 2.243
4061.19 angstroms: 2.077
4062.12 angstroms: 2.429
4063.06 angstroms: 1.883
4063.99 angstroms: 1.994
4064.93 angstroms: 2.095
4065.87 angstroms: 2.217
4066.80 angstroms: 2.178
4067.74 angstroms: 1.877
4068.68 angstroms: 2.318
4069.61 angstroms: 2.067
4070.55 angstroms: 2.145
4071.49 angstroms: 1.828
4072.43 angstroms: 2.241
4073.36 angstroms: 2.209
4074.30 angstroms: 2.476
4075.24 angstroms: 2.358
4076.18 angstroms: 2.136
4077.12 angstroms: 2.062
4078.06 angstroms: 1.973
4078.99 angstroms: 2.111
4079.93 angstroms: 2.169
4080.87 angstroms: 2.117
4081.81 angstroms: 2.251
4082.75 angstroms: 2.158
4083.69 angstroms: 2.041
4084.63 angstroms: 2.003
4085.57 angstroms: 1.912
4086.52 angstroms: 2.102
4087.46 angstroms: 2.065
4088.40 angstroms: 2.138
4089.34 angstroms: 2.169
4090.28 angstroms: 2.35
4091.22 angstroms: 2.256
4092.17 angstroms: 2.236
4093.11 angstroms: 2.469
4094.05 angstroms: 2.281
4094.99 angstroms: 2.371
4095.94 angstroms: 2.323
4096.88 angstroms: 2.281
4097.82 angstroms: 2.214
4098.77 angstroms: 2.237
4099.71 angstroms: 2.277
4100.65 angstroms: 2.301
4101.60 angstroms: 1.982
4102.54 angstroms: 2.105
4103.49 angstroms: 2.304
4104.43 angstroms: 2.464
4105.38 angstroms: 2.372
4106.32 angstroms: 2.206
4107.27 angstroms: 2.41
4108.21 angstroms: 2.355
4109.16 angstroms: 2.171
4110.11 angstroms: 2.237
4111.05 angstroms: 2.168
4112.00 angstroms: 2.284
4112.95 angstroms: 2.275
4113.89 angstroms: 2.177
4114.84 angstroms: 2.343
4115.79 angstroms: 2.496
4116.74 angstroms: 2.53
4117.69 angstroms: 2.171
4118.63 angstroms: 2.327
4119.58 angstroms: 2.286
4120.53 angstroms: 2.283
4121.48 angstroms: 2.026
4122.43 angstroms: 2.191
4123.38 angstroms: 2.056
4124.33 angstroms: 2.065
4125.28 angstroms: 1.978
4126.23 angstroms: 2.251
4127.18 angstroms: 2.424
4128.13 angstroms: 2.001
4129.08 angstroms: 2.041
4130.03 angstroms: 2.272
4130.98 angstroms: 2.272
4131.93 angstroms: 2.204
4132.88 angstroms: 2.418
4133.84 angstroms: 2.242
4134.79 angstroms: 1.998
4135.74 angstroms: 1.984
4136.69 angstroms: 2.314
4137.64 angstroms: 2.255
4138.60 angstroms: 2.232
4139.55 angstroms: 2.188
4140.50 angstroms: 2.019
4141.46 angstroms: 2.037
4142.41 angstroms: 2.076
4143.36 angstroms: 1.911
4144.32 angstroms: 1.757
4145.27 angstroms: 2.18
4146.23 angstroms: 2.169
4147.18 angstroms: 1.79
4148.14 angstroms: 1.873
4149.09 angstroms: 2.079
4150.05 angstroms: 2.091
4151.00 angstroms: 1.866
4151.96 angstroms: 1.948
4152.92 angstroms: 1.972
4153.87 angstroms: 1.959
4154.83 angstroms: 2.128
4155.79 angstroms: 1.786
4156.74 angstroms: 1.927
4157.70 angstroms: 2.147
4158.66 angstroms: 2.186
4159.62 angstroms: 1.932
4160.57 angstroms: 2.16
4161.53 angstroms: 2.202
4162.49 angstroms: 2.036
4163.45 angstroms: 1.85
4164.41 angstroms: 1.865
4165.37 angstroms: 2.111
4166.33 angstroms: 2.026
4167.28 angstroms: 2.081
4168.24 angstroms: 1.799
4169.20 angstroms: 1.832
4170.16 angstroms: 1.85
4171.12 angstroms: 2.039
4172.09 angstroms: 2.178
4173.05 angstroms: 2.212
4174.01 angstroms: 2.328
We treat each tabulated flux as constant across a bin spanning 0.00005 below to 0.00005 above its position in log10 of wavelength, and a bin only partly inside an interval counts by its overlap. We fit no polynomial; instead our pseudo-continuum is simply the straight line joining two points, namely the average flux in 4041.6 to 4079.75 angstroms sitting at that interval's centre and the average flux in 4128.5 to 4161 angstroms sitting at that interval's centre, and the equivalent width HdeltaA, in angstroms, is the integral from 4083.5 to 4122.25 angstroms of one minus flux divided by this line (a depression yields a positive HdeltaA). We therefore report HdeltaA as -2.65 angstroms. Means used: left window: 2.13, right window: 2.07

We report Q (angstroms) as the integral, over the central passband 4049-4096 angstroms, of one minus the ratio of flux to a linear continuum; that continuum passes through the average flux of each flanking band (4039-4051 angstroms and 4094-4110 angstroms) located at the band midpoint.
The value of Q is 2.0 angstroms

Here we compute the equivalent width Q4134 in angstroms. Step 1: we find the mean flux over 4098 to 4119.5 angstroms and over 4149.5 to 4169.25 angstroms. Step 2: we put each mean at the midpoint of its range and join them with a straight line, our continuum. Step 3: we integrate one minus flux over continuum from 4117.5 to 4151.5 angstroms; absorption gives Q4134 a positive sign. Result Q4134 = 0.3 angstroms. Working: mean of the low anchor 2.28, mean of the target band 2.12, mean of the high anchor 2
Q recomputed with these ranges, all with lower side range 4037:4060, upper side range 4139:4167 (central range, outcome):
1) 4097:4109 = -1.1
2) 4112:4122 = -1.1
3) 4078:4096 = -0.7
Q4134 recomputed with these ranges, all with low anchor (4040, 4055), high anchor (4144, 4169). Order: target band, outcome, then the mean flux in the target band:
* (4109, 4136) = -2.3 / 2.21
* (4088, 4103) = -1.3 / 2.25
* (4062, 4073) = 0.1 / 2.1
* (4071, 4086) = -0.2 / 2.13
